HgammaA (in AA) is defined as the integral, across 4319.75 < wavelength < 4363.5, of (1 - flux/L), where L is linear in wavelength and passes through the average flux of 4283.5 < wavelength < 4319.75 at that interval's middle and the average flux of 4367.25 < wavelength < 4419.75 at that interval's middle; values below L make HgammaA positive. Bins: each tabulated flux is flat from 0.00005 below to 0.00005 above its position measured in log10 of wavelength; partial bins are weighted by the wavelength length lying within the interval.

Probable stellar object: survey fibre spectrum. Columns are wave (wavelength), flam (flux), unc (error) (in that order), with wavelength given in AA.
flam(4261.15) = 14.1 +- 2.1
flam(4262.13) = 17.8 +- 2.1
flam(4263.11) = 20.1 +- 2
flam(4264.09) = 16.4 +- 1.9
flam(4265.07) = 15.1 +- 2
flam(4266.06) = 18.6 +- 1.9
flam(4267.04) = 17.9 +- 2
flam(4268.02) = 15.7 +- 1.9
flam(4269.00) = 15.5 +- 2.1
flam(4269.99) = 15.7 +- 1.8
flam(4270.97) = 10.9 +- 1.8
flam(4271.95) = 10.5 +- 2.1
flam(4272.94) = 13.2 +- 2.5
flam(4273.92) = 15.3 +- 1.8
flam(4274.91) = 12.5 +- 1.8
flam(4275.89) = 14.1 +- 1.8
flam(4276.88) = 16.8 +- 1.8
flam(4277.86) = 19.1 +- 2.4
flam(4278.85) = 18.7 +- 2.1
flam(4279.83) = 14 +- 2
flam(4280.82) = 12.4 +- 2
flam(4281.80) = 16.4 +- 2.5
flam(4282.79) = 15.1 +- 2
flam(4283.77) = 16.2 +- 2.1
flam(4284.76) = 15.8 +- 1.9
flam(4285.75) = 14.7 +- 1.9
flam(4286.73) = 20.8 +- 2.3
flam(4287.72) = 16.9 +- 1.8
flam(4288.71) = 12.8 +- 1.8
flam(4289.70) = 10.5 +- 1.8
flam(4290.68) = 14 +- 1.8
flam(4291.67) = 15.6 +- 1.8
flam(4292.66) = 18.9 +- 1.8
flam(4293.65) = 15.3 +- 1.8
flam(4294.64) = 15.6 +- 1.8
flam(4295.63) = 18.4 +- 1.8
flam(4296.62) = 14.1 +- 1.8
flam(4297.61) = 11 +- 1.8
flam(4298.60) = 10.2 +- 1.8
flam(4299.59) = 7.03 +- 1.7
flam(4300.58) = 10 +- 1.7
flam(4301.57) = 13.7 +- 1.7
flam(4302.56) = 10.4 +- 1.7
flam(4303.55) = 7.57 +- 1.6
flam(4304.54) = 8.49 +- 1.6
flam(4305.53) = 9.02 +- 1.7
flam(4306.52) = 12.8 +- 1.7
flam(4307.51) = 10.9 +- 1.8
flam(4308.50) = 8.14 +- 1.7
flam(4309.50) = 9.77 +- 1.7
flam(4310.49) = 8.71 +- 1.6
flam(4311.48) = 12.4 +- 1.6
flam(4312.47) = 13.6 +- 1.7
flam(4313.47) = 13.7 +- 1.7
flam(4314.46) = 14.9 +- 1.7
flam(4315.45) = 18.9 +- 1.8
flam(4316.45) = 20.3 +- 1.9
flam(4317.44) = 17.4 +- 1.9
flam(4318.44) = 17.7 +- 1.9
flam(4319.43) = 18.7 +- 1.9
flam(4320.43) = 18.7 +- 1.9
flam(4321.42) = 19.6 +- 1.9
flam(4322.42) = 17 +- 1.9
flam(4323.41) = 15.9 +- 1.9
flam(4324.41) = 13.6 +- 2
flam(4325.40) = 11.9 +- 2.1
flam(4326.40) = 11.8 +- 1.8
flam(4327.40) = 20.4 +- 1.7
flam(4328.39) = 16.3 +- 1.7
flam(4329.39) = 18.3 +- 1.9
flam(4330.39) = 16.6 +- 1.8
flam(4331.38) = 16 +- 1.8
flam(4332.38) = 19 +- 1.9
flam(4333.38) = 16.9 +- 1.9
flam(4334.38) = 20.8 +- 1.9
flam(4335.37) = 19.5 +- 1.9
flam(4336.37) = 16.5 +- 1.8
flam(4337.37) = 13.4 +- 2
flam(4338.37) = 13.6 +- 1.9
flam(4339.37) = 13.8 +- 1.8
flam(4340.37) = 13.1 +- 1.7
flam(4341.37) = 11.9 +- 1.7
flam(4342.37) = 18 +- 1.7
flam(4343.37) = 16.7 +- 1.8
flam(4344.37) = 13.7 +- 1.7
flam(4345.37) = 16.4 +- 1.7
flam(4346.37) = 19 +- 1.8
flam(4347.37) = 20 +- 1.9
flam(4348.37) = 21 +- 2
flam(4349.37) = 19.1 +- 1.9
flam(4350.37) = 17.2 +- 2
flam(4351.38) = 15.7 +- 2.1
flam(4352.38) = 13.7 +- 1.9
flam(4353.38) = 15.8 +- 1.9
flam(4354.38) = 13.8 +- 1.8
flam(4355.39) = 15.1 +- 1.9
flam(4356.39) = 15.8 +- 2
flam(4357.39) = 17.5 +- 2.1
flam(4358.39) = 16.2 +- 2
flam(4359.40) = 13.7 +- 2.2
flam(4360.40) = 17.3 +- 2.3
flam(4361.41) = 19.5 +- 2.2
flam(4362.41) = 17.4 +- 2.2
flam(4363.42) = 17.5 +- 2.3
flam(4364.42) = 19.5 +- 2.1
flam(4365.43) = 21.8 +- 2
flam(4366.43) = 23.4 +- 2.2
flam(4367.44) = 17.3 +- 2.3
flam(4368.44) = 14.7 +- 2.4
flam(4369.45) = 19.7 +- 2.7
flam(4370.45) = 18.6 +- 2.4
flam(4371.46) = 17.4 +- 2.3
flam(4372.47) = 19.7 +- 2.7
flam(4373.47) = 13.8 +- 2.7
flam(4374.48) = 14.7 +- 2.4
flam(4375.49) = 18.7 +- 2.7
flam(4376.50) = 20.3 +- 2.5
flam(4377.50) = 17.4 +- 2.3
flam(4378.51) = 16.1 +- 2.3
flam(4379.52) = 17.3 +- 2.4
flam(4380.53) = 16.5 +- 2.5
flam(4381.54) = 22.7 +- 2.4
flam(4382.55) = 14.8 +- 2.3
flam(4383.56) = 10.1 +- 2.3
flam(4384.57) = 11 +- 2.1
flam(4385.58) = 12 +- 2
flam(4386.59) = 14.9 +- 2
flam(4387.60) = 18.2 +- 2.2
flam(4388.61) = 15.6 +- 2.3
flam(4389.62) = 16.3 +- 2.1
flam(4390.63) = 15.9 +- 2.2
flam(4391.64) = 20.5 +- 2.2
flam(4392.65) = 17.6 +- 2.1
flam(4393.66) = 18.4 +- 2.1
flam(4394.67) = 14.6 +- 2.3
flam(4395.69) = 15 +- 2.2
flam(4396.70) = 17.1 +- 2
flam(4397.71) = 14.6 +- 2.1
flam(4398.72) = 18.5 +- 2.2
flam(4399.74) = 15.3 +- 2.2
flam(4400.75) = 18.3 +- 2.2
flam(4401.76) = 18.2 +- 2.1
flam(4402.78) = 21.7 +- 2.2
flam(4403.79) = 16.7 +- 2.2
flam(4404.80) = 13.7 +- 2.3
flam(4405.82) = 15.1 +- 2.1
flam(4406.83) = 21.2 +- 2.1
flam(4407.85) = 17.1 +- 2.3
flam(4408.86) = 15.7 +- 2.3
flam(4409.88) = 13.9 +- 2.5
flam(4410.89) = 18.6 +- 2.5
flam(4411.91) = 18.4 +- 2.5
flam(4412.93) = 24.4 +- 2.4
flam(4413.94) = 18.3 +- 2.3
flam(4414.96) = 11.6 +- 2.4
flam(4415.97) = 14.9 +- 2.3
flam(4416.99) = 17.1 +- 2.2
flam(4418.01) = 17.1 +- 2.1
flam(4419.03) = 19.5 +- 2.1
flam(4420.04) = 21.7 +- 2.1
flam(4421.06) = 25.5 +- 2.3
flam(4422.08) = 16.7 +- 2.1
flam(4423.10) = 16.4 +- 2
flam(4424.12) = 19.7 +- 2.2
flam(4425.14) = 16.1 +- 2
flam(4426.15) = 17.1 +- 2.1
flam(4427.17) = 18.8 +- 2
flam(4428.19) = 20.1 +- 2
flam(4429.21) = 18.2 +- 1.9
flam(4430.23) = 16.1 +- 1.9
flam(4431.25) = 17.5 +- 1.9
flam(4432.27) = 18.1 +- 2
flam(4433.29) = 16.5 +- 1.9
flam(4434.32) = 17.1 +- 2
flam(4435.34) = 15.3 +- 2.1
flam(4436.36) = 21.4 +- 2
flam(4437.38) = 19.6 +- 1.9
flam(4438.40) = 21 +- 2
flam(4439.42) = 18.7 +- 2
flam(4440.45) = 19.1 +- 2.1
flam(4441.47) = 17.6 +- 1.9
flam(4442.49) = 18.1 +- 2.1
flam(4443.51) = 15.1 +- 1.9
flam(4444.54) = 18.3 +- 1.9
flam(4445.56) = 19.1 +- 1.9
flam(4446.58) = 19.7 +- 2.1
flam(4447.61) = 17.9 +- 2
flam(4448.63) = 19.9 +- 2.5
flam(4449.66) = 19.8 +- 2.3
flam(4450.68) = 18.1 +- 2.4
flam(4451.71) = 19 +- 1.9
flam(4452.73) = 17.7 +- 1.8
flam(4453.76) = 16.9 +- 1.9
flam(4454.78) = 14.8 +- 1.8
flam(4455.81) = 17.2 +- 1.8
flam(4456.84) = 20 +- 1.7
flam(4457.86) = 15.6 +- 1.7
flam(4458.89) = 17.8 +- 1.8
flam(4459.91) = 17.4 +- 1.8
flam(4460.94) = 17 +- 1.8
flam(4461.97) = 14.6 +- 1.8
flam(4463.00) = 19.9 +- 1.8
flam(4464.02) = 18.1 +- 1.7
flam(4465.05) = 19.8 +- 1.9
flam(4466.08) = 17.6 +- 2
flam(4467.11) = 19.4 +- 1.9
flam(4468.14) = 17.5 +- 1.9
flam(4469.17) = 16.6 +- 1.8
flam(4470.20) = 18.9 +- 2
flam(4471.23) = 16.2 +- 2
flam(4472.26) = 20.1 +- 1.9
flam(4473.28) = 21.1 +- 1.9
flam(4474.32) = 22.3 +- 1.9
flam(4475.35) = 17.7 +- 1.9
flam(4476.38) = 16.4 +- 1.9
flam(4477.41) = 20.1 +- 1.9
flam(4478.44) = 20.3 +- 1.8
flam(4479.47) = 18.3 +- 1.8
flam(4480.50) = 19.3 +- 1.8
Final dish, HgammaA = -4.2 AA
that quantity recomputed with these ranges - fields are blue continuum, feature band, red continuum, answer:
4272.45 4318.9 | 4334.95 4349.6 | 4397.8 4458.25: -0.93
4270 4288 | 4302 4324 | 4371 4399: 2.46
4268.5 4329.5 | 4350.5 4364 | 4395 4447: -0.11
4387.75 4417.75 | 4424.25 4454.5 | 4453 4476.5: -1.03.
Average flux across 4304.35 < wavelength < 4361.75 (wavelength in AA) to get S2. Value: 15.6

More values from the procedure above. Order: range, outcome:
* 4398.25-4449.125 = 18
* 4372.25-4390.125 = 16.1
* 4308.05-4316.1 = 12.7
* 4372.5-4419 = 16.7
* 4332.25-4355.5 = 16.4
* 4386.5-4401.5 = 16.8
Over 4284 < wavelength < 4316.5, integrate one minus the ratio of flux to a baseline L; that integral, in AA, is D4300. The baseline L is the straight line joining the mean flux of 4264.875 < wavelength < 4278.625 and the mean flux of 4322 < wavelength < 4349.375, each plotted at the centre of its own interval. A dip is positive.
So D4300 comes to 5.3 AA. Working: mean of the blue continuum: 15.1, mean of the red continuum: 16.4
